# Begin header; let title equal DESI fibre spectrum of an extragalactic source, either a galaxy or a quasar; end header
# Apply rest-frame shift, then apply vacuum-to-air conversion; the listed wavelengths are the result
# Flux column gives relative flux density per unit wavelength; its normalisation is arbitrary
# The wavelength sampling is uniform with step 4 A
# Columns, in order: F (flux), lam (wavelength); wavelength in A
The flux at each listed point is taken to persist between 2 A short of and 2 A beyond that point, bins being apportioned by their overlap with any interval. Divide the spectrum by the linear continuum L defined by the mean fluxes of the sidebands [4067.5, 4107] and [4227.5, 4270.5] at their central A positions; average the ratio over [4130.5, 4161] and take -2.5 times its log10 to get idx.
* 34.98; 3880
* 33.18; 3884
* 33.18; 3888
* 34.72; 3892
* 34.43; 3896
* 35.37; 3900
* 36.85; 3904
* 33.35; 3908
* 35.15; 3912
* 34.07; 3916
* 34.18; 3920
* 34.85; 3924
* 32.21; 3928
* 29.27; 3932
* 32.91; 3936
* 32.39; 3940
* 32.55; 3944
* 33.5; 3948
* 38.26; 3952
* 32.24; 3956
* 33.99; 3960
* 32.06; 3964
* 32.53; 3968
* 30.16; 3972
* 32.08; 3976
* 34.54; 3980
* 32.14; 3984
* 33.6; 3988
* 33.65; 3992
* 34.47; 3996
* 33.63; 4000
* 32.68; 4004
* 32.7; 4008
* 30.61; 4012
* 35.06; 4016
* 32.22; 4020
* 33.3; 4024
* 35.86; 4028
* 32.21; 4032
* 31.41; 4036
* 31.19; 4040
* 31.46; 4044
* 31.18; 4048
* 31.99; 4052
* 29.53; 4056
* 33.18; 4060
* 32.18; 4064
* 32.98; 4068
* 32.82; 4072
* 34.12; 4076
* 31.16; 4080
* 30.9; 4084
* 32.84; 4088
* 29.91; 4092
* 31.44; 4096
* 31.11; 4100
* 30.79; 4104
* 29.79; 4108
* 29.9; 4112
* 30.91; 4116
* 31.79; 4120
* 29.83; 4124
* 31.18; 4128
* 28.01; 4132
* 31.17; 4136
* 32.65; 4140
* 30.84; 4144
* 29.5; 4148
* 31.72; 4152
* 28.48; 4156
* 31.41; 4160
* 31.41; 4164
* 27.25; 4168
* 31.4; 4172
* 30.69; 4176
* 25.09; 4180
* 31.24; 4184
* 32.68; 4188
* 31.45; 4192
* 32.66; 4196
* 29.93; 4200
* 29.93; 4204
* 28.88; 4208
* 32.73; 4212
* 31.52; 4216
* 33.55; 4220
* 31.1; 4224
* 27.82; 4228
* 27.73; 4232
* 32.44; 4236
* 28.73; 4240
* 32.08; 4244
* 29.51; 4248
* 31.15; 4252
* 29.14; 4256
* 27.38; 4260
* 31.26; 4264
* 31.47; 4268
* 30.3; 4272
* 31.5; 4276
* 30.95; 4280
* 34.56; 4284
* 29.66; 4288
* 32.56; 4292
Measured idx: 0.02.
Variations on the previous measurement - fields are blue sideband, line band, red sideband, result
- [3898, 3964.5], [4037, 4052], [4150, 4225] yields 0.03 mag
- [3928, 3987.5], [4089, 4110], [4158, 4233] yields 0.02 mag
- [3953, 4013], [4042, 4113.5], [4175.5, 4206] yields 0.01 mag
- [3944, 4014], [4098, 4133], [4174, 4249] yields 0.04 mag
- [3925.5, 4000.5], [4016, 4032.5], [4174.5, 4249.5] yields -0.04 mag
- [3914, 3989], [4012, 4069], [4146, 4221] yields -0.01 mag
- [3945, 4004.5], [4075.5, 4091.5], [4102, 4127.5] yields -0.02 mag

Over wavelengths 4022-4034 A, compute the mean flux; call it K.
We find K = 33.8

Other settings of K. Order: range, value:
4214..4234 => 30.3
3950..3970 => 33.8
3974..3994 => 33.2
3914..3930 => 33.8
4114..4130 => 30.9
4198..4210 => 29.6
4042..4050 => 31.3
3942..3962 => 34.1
